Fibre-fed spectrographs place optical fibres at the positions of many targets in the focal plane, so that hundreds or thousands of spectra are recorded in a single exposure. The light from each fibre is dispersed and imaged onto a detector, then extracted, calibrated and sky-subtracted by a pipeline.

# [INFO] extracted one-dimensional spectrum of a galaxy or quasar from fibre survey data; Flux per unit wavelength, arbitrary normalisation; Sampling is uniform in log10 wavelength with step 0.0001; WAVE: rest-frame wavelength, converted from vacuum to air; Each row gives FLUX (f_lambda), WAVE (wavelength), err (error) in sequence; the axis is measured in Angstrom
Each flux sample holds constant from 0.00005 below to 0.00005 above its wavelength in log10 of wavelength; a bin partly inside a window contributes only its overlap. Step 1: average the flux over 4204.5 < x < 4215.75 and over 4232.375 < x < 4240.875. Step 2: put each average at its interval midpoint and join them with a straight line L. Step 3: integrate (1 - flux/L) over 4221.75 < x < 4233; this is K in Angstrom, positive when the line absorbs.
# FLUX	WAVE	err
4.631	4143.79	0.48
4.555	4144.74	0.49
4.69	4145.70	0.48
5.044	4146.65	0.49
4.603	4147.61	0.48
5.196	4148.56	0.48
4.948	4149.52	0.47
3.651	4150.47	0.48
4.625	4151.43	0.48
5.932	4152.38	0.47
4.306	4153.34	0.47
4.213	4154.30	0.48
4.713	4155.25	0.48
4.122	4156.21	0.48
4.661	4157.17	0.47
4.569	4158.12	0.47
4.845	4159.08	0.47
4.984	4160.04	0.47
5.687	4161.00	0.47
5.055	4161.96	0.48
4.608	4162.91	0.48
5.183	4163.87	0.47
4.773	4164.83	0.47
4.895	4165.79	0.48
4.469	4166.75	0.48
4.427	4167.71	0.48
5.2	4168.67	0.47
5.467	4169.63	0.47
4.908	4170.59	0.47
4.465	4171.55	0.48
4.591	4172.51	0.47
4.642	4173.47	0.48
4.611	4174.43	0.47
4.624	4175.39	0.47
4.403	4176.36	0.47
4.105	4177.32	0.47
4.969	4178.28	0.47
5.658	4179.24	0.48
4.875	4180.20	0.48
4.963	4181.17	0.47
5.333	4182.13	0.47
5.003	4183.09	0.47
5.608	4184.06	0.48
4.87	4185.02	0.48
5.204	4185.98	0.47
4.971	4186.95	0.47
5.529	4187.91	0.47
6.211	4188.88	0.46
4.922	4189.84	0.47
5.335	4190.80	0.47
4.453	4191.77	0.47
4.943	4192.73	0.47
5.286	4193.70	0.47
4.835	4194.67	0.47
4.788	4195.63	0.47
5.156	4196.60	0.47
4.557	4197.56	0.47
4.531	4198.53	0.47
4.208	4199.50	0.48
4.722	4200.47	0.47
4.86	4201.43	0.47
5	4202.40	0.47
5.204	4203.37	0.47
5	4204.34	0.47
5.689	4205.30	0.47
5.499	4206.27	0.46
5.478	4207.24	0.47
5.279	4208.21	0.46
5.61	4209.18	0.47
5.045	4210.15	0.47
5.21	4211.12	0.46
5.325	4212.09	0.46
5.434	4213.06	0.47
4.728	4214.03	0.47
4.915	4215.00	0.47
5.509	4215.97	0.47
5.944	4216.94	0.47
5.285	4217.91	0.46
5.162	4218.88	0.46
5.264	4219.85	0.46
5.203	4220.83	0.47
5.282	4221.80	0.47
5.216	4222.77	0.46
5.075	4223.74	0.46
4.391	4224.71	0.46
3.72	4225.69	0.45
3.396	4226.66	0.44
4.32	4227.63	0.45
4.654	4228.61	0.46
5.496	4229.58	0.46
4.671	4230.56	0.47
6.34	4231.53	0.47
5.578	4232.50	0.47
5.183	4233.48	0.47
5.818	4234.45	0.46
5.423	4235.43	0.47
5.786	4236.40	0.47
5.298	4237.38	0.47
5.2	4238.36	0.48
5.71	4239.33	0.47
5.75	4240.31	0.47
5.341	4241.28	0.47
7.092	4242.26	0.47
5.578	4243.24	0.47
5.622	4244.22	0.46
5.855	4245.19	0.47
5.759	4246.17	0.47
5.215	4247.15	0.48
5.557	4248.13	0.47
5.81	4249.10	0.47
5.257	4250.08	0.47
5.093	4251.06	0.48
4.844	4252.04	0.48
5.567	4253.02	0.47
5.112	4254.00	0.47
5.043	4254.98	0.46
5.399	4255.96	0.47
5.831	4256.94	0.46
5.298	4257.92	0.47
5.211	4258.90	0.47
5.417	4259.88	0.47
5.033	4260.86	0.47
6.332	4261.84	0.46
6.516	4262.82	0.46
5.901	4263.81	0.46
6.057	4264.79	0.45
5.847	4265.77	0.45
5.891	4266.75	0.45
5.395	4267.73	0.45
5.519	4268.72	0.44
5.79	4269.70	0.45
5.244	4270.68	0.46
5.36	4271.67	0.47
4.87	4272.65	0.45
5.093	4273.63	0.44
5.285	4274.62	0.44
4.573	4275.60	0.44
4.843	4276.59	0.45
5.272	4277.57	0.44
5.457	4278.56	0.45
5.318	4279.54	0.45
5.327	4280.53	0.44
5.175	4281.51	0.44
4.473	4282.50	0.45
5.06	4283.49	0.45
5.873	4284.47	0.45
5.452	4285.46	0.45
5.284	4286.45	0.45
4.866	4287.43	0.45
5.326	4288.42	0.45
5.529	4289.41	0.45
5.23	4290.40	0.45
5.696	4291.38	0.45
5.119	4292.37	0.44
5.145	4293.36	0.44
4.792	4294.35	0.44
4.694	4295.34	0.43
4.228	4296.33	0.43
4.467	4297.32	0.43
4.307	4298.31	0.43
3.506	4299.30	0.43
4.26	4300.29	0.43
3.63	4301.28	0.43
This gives 1.3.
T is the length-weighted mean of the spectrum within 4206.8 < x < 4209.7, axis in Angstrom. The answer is 5.45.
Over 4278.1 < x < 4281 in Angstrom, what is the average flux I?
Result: 5.37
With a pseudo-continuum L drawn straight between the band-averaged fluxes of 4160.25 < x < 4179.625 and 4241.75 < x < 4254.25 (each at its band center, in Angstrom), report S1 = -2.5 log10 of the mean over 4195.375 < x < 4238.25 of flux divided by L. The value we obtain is 0.037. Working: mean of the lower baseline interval 4.84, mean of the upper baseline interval 5.57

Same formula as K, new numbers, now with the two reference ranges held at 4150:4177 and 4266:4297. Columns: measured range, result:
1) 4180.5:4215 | -1.7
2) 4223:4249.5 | -1.6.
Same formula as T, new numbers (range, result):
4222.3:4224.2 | 5.15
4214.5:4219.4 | 5.37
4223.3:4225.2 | 4.72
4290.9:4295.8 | 5.08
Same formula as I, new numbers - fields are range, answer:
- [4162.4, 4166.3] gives 4.87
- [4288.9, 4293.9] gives 5.34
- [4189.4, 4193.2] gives 4.92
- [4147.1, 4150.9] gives 4.62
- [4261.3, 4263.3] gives 6.4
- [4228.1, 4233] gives 5.34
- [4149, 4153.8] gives 4.7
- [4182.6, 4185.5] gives 5.16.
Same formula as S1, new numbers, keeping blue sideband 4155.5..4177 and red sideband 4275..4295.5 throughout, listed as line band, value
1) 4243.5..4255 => -0.07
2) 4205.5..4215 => -0.08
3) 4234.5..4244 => -0.14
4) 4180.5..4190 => -0.09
